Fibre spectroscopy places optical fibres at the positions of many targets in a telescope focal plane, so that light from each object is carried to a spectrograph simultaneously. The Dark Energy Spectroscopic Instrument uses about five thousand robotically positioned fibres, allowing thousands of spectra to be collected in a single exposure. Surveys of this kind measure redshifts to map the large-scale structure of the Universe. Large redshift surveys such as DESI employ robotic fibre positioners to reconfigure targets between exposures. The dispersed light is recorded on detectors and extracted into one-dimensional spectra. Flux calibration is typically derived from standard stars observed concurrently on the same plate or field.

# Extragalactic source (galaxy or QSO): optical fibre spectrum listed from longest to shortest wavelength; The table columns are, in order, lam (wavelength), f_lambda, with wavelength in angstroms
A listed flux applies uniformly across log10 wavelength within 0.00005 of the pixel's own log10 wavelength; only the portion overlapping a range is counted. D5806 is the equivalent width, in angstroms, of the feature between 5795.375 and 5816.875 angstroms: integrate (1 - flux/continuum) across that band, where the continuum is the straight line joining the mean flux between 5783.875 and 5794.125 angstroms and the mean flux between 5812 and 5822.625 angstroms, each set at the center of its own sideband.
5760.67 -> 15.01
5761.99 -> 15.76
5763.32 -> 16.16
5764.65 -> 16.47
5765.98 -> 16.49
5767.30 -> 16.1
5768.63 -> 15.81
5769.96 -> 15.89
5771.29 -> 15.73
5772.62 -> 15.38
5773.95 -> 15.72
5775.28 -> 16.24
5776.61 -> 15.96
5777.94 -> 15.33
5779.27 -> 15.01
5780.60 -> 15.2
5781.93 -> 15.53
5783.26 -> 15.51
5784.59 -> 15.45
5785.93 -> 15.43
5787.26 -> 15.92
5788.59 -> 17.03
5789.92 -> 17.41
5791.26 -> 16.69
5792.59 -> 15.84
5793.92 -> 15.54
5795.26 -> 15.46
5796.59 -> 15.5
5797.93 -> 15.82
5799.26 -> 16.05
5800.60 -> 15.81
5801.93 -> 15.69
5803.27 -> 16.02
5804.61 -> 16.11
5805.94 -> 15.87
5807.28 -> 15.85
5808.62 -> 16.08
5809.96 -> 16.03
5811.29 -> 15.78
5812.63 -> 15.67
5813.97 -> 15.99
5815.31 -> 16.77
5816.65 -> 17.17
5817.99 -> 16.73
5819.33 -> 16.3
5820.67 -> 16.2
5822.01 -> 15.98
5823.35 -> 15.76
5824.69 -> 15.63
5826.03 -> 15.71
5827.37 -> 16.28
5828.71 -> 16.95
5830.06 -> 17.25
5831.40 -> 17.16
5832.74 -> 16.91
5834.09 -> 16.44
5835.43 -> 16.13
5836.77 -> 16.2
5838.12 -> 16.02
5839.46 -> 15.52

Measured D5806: 0.4 angstroms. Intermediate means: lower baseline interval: 16.2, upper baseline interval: 16.4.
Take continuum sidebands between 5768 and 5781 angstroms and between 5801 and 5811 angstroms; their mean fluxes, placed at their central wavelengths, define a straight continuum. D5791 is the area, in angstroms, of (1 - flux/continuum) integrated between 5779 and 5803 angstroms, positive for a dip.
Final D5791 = -0.1 angstroms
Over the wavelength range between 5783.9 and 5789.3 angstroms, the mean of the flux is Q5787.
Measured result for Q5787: 16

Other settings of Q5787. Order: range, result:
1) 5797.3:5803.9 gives 15.9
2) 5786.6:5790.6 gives 16.8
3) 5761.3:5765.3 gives 16.1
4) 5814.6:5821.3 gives 16.6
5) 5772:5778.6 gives 15.7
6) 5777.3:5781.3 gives 15.2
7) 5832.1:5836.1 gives 16.5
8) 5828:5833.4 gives 17.1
